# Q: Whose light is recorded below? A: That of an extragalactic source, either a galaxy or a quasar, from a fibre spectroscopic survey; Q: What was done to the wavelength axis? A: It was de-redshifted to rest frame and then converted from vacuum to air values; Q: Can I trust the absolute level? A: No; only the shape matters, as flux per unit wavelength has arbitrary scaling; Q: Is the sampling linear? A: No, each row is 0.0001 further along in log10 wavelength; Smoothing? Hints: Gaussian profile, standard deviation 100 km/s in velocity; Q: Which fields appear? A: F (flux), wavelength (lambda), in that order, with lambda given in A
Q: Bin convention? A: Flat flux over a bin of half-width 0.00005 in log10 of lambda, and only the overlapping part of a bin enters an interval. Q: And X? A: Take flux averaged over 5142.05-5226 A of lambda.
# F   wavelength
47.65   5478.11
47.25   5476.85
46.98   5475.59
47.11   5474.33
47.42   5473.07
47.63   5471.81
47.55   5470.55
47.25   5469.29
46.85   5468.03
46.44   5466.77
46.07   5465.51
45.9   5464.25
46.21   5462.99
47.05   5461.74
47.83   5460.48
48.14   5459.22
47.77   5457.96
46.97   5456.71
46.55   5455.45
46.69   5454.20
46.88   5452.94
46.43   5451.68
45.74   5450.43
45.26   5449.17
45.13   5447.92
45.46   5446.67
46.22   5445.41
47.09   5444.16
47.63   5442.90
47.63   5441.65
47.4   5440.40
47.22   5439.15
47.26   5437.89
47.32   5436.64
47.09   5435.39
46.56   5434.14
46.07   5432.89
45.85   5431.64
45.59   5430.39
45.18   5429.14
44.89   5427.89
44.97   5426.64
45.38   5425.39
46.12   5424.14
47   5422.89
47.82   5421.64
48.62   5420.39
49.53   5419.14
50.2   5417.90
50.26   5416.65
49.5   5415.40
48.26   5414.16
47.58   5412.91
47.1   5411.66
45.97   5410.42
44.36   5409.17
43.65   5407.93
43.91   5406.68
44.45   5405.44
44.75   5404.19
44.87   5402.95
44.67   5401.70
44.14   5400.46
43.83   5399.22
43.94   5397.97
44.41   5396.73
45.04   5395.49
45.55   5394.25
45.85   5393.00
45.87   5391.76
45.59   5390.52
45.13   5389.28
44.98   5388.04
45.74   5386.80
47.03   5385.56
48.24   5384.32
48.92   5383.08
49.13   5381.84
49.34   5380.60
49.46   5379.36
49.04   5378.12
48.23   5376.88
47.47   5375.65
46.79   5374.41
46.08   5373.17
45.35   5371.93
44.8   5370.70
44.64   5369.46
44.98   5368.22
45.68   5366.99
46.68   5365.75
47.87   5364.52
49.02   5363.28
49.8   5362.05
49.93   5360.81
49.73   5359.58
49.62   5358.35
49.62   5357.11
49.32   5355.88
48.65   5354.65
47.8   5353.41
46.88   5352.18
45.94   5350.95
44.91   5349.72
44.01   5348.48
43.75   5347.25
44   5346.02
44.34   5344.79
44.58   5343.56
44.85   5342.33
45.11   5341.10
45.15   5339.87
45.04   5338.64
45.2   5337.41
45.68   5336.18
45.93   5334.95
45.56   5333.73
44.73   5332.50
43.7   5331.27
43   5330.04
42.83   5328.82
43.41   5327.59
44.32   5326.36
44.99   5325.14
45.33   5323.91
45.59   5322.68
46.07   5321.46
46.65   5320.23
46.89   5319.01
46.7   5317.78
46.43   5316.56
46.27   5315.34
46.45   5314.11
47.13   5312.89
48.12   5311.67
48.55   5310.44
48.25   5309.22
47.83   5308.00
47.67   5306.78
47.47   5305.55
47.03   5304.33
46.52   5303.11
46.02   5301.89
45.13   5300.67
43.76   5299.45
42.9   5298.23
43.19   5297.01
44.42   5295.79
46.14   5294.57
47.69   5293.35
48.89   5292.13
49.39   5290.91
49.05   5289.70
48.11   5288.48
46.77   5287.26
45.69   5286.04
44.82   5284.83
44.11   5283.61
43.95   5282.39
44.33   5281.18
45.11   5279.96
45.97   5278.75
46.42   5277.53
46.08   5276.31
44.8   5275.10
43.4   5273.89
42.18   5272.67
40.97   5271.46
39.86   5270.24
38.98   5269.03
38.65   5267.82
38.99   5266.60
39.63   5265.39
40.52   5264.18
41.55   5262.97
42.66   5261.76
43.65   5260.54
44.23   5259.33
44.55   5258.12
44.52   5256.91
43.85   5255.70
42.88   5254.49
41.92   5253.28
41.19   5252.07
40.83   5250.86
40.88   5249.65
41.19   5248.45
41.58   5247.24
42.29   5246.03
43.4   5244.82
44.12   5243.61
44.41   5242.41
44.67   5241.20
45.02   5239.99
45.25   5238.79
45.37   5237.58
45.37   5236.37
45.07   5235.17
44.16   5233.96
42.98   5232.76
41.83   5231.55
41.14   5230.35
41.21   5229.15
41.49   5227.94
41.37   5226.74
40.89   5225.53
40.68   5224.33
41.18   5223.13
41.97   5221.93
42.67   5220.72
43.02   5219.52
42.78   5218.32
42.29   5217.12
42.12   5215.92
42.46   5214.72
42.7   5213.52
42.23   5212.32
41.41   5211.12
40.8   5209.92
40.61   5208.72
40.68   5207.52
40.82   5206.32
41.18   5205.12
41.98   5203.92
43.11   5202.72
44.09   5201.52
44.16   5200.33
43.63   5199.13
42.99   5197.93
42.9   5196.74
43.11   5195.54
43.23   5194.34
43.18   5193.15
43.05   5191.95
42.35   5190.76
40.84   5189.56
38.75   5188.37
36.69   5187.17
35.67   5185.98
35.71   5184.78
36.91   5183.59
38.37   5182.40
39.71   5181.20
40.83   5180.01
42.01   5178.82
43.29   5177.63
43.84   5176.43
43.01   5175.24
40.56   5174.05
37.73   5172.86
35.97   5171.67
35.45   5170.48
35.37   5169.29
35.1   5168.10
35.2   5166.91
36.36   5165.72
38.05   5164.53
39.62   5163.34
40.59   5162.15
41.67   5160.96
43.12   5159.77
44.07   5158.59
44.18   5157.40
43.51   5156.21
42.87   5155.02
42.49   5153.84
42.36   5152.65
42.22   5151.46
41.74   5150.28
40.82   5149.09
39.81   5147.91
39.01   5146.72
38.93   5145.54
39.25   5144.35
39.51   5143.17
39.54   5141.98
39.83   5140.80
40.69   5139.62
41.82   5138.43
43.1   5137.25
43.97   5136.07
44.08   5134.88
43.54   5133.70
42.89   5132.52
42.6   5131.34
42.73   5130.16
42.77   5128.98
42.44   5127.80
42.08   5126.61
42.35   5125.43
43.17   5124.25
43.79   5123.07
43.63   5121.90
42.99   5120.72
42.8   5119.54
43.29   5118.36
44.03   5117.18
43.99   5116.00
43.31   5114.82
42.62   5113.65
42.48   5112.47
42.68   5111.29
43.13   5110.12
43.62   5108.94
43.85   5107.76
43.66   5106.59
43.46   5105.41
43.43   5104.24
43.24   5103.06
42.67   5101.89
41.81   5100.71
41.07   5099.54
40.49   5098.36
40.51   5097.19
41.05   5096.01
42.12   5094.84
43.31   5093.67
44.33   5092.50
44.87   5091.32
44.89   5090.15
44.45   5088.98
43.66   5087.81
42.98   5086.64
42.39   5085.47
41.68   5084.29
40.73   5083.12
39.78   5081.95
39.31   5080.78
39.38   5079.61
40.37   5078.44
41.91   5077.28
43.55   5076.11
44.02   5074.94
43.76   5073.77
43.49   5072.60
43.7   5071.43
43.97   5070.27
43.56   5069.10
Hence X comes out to 40.8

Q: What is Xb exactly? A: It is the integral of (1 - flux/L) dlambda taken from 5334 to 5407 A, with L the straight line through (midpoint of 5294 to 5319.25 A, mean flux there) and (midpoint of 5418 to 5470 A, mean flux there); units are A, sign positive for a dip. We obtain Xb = 0.3 A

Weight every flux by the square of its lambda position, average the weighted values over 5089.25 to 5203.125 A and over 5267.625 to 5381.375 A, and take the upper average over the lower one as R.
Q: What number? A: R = 1.18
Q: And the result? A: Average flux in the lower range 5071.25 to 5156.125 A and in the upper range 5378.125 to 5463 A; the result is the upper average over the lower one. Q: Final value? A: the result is 1.10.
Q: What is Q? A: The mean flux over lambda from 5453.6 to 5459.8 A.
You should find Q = 47.3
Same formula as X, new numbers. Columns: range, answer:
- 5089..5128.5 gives 43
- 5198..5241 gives 42.5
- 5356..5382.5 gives 47.8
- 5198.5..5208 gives 42.5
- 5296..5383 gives 46.3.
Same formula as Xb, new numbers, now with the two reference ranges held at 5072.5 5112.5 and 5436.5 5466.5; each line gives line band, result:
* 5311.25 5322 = -0.4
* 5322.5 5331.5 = 0.2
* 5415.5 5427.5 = -0.4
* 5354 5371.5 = -0.8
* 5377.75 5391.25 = -0.4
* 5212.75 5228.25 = 0.7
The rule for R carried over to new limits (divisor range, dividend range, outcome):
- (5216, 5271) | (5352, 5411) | 1.16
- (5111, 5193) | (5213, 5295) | 1.10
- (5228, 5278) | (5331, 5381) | 1.13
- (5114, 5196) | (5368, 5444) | 1.25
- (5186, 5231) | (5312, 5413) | 1.17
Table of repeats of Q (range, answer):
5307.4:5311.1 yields 48.2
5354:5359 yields 49.3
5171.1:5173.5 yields 37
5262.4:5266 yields 40.6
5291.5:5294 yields 48.2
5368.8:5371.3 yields 44.6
